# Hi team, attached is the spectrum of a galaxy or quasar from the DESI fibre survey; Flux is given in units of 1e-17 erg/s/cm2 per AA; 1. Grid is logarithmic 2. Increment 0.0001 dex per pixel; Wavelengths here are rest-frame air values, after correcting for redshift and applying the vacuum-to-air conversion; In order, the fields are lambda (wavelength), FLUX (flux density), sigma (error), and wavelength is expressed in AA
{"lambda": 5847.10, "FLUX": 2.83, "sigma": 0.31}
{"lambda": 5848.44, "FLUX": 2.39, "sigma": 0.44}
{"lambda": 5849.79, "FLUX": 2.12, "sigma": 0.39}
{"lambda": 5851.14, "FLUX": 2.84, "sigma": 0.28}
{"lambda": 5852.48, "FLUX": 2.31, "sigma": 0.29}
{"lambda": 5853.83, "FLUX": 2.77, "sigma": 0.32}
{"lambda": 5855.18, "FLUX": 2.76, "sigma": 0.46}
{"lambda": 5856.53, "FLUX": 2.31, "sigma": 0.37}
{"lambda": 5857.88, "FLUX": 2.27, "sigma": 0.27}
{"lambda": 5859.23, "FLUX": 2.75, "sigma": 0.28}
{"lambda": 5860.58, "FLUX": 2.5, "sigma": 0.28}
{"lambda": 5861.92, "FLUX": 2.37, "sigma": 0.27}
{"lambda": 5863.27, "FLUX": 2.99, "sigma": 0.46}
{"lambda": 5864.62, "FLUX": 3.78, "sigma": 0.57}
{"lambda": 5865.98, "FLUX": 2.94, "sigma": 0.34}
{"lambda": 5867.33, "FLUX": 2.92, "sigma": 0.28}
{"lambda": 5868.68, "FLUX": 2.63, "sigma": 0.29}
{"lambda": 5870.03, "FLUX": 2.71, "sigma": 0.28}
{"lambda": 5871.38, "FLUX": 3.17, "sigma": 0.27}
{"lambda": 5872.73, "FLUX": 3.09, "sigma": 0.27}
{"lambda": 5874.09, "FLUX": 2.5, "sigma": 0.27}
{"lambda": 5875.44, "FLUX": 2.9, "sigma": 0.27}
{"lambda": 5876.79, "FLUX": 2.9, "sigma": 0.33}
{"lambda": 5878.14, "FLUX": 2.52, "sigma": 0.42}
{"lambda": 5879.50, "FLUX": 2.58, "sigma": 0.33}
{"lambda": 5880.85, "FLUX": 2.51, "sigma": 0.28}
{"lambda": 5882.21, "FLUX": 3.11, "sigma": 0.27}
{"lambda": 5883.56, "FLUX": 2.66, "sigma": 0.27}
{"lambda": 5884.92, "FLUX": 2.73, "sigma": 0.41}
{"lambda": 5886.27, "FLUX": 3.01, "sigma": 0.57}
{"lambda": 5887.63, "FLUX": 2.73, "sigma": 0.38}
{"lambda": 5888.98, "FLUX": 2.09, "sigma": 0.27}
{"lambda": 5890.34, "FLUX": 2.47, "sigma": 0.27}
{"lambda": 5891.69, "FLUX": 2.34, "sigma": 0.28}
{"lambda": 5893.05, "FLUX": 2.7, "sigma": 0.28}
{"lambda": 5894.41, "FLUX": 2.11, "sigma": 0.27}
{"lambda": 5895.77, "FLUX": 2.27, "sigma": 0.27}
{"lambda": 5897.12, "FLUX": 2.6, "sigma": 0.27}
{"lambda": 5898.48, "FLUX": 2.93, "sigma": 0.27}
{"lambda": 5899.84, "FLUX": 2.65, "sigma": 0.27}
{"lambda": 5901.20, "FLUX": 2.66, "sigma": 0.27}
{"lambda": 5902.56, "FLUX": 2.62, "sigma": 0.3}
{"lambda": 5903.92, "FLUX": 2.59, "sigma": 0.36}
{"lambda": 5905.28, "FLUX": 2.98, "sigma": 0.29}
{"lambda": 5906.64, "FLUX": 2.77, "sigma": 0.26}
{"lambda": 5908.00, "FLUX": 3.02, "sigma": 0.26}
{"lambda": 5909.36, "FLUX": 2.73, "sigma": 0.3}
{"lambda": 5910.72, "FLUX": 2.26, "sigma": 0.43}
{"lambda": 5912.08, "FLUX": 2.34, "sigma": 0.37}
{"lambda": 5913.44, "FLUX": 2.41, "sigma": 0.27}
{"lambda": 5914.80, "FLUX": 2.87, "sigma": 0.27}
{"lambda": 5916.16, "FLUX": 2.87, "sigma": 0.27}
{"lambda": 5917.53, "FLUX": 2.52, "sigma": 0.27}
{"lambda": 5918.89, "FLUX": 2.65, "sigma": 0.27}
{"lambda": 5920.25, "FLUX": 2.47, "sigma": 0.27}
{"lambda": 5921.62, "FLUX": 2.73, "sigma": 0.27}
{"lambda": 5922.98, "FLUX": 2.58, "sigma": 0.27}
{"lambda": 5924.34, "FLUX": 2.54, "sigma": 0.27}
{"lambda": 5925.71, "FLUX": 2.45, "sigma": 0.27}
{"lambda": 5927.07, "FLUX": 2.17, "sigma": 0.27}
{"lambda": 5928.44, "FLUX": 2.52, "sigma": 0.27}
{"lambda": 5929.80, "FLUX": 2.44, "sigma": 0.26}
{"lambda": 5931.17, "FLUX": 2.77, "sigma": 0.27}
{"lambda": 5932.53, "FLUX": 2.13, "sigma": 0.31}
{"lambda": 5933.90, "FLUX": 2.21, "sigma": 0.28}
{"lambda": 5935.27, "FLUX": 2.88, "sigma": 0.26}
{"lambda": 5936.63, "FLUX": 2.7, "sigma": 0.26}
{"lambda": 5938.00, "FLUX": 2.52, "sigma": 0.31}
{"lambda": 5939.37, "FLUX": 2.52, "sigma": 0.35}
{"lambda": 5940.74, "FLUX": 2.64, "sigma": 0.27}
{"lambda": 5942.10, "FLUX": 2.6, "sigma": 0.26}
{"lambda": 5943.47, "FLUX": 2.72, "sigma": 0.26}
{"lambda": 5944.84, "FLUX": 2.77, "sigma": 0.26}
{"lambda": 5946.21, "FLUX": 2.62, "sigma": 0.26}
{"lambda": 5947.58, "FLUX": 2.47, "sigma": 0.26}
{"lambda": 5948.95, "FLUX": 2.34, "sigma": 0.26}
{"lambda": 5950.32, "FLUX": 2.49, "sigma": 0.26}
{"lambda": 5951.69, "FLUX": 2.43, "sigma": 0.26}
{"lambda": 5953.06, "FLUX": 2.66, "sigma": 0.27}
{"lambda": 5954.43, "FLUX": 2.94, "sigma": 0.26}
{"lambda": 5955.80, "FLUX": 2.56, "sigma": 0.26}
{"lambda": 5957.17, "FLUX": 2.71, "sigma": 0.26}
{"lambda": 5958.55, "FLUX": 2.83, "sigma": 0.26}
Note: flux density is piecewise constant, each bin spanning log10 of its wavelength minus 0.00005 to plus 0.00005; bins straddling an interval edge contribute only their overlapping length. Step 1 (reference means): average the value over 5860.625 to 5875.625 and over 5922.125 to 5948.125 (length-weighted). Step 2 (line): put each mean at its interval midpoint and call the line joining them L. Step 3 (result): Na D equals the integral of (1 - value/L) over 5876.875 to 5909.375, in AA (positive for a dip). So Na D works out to 1.4 AA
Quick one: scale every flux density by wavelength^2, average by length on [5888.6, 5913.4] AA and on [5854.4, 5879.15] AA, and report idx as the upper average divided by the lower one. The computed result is 0.9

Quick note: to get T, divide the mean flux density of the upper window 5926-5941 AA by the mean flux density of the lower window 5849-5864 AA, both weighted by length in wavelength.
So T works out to 0.98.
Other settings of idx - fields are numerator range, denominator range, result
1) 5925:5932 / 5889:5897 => 1.05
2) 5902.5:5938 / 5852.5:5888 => 0.95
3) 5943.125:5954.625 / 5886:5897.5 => 1.07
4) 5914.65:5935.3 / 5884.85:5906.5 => 0.99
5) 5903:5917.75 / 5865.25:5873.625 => 0.93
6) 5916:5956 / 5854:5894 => 0.96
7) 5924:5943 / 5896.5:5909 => 0.92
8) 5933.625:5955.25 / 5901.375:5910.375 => 0.96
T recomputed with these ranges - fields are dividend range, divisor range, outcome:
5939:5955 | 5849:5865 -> 0.99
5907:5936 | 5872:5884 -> 0.93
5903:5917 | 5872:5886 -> 0.97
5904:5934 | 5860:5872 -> 0.89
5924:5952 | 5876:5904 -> 0.97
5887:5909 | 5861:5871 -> 0.89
